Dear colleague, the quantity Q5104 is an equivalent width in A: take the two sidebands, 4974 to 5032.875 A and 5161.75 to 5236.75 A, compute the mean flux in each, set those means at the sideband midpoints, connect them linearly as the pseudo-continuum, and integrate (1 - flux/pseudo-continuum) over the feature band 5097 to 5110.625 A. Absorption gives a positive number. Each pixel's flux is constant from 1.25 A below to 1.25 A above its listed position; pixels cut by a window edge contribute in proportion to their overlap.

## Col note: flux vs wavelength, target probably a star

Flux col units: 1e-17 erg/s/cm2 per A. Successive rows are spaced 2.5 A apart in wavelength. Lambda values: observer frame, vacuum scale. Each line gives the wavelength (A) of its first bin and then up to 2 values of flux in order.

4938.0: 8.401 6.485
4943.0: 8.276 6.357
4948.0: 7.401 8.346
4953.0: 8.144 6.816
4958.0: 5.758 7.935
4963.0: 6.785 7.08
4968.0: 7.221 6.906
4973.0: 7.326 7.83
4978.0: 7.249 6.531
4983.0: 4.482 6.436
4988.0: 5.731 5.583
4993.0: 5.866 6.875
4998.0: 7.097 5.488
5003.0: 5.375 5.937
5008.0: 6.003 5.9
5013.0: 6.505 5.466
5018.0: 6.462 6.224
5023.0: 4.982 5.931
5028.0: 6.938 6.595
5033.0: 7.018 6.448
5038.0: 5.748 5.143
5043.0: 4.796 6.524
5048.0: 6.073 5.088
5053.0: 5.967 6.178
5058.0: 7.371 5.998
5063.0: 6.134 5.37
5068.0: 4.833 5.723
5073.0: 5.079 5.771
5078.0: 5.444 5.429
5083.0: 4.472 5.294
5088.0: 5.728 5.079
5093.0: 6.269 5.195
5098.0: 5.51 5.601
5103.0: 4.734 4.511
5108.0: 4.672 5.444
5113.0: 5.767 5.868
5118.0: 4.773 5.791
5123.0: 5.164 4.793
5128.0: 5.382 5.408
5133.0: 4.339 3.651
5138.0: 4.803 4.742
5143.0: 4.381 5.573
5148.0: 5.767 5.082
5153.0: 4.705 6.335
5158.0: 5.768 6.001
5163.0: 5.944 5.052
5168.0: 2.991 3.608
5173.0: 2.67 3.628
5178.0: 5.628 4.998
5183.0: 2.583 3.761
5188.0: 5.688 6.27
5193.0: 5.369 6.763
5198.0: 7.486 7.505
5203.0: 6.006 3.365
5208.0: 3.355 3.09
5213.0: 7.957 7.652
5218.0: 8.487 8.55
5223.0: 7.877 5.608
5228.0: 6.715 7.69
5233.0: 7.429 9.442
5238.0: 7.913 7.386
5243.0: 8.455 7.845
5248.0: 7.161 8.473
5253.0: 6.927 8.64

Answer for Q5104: 2.1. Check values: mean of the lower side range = 6.17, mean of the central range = 5.04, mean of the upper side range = 5.77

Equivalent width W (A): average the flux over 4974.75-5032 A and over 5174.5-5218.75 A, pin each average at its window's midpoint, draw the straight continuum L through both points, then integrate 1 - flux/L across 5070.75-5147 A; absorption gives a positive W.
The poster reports 8.33 A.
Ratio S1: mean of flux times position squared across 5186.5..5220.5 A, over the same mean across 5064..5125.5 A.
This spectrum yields 1.2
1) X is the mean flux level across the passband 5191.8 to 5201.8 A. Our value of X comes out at 6.78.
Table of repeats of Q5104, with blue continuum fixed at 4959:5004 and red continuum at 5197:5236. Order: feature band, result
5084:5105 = 3.9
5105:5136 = 7.2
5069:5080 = 1.9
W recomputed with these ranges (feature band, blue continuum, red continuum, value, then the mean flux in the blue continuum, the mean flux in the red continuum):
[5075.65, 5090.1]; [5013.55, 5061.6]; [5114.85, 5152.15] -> 0.7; 6.06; 5.02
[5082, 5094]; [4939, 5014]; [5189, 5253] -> 2.5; 6.66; 6.95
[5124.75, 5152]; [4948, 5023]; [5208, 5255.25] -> 8.3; 6.52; 7.4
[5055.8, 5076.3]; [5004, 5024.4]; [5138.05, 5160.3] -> -0.4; 5.93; 5.3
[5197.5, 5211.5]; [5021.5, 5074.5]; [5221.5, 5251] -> 4.4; 5.9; 7.65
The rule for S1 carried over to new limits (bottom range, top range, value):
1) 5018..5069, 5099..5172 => 0.87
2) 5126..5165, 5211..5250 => 1.53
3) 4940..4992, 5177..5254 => 1.05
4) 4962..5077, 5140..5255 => 1.06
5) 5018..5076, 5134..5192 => 0.84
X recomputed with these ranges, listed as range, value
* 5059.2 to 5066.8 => 5.84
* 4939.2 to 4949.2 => 7.13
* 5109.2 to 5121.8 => 5.52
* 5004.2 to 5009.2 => 5.96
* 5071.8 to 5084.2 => 5.24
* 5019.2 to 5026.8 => 5.73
